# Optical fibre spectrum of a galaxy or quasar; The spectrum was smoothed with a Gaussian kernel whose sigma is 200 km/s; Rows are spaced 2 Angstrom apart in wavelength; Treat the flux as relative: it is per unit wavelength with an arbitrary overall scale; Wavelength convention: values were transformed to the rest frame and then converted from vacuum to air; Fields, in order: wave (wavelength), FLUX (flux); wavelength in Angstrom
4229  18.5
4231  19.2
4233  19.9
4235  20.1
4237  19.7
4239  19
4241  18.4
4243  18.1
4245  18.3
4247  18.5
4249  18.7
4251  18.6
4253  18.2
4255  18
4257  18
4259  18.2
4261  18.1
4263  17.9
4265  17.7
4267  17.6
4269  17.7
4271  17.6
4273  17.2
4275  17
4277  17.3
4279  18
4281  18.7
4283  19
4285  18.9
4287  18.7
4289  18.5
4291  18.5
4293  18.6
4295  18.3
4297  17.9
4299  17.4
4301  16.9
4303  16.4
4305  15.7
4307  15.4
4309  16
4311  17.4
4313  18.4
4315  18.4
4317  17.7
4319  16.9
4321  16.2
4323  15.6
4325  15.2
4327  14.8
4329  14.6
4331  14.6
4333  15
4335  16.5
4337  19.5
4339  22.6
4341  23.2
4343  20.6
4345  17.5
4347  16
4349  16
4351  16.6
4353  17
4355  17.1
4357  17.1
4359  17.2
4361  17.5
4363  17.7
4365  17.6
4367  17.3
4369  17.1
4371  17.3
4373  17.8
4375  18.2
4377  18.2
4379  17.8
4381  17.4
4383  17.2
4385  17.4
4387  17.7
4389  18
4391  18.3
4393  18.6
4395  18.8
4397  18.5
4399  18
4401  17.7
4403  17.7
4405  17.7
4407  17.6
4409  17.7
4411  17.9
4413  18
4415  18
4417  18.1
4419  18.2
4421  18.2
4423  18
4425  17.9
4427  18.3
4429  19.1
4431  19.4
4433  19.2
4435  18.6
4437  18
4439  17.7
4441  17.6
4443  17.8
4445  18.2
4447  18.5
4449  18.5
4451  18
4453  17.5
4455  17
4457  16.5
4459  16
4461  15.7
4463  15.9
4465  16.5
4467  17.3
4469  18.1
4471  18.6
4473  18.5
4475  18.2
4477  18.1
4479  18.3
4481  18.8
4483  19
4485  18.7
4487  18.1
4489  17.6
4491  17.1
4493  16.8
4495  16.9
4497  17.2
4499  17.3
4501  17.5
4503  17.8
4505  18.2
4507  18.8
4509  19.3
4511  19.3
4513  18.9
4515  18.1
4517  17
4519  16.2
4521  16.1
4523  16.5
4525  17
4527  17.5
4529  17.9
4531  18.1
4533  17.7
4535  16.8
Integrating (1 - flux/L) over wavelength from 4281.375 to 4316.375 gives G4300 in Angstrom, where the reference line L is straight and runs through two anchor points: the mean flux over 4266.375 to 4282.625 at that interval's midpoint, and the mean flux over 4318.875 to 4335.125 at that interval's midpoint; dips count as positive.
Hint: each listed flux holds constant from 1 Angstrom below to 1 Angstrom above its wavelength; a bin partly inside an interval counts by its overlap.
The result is -2.27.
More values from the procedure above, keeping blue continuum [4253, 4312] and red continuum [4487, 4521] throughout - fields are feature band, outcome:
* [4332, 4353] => -0.7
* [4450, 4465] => 0.9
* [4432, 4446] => -0.4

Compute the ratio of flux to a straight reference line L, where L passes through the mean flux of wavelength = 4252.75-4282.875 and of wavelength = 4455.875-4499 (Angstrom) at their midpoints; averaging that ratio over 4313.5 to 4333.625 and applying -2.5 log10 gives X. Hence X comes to 0.11 mag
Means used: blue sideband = 17.8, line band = 16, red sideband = 17.5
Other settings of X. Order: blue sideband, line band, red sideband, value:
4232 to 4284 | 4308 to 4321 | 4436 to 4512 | 0.05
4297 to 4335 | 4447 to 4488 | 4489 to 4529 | -0.02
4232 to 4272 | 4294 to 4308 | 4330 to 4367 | 0.08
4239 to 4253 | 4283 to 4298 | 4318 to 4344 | -0.04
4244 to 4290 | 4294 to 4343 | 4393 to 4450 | 0.06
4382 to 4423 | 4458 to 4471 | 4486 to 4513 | 0.07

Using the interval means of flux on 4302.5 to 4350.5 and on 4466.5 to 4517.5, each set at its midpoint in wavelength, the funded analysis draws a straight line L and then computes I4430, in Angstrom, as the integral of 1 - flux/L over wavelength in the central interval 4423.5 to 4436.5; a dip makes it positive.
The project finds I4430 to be -0.7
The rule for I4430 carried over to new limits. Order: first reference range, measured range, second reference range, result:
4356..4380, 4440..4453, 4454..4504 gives -0.40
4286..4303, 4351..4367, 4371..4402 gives 0.62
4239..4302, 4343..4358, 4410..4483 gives 0.83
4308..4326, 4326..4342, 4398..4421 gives -0.50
